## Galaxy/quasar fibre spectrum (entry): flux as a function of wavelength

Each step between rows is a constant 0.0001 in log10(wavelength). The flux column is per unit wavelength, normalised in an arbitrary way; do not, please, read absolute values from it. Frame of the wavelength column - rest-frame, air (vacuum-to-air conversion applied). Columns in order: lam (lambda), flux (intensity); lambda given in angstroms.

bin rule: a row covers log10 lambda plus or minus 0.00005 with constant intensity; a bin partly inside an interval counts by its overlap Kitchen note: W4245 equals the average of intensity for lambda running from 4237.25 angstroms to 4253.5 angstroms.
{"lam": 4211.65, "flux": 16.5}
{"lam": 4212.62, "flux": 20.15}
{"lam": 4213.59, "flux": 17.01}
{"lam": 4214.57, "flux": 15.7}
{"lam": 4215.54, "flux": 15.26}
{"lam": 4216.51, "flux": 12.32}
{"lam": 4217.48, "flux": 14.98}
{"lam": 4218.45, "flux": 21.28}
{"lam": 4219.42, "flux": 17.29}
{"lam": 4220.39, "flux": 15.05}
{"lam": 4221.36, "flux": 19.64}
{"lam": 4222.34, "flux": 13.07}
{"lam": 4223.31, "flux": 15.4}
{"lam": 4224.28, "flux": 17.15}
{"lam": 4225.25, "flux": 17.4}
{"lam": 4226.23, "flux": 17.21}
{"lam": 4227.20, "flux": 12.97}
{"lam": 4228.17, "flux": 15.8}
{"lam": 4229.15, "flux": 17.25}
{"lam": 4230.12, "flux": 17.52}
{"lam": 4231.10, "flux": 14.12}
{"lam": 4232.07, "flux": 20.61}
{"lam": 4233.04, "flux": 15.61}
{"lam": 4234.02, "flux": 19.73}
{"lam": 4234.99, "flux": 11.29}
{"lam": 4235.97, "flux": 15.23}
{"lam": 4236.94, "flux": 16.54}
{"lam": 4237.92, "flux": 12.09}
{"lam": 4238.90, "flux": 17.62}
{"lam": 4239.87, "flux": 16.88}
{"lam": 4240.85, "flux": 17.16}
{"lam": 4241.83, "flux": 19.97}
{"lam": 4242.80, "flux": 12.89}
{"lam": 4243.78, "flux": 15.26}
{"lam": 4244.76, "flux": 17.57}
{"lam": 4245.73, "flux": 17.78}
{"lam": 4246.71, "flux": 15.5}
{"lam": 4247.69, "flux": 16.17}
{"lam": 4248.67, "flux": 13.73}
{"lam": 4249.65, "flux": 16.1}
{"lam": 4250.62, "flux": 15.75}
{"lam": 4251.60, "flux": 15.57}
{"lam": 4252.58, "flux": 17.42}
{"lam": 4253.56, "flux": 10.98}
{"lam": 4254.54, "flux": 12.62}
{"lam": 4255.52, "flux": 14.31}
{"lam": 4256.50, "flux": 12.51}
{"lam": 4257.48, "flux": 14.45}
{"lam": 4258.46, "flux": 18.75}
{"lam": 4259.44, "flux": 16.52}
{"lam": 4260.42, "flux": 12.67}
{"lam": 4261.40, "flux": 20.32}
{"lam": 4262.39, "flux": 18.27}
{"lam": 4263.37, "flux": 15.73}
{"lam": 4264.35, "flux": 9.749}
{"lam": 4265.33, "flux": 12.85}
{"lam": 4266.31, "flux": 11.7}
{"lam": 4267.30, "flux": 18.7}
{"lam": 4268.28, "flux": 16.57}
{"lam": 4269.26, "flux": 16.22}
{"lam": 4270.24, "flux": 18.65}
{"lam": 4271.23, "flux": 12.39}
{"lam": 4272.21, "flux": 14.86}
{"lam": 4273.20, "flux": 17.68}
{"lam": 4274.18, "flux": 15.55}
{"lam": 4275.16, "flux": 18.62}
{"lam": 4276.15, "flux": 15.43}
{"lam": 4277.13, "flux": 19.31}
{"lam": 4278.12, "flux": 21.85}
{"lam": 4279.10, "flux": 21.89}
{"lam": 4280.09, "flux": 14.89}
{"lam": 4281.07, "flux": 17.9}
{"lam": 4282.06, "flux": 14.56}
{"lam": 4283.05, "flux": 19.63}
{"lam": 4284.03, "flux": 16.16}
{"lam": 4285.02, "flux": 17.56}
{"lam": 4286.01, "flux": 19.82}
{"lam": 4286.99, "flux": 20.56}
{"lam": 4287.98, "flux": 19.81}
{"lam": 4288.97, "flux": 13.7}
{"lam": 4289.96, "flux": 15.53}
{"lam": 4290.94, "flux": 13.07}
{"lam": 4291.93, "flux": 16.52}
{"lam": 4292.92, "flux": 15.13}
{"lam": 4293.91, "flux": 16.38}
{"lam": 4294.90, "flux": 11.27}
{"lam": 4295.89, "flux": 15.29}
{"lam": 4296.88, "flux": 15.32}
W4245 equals 16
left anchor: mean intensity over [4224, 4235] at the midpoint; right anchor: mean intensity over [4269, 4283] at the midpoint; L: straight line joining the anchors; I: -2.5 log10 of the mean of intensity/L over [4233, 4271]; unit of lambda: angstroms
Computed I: 0.09 mag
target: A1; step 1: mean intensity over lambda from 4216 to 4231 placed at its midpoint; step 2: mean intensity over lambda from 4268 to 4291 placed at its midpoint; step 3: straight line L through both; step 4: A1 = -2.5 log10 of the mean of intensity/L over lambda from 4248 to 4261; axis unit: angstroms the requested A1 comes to 0.139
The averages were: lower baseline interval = 16.2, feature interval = 14.8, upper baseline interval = 17.3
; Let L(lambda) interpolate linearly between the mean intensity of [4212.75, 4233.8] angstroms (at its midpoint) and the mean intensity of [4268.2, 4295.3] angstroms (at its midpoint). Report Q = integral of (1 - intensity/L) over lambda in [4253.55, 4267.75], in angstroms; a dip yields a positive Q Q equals 1.63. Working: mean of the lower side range 16.4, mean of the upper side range 16.9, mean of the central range 14.8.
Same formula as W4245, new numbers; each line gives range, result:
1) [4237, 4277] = 15.6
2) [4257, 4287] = 16.7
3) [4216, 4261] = 15.8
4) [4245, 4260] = 15.2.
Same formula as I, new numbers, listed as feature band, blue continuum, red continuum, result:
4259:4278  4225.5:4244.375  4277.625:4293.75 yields 0.064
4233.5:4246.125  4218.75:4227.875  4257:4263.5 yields 0.021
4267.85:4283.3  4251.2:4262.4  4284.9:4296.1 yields -0.095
